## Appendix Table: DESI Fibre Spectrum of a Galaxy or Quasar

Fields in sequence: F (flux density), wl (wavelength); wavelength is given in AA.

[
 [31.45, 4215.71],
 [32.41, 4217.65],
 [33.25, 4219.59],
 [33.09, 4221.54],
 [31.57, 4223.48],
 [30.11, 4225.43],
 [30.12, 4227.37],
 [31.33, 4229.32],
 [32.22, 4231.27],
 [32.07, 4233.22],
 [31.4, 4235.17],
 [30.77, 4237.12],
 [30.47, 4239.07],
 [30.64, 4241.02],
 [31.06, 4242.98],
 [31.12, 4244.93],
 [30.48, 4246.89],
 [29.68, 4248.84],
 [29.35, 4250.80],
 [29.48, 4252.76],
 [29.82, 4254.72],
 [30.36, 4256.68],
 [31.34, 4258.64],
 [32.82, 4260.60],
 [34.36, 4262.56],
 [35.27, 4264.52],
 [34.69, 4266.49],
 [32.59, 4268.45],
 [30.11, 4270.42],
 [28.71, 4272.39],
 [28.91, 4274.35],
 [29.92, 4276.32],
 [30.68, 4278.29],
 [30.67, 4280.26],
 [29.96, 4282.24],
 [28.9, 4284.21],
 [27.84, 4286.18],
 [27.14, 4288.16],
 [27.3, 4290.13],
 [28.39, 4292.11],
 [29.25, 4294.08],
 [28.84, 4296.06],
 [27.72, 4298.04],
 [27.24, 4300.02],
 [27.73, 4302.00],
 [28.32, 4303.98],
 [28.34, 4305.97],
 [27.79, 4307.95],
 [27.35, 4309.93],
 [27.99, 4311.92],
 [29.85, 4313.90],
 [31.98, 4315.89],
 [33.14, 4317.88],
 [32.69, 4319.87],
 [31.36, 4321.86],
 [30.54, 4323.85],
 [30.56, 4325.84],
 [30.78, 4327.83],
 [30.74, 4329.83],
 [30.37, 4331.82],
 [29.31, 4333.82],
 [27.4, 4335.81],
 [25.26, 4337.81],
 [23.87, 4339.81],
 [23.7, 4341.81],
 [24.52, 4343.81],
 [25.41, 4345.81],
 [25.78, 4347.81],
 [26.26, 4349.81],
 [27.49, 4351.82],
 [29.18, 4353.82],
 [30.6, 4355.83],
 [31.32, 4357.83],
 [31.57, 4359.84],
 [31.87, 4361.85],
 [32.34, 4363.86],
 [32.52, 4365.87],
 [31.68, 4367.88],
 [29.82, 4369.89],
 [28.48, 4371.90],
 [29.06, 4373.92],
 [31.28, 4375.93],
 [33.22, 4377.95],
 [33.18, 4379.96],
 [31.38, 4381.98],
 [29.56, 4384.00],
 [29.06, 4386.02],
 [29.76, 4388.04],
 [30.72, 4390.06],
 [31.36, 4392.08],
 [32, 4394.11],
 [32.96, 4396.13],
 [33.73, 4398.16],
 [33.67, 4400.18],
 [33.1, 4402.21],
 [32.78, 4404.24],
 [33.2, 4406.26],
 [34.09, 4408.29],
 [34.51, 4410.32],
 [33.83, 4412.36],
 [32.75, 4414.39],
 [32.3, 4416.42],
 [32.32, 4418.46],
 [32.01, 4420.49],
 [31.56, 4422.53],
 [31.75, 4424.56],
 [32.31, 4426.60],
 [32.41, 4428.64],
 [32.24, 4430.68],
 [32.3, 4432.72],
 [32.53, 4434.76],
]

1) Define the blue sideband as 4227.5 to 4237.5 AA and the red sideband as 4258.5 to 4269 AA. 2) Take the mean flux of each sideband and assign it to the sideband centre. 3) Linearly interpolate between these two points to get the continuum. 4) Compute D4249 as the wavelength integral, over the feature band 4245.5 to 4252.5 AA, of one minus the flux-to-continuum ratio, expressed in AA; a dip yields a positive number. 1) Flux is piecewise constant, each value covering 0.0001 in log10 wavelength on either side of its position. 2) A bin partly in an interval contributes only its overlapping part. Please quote 0.6 AA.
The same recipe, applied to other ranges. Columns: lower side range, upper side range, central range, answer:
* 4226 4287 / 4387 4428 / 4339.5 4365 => 3.0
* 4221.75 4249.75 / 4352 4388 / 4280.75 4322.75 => 2.6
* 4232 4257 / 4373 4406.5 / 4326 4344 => 2.1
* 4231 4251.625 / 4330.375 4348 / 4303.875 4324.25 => -1.9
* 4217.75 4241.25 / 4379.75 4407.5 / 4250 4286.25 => 0.8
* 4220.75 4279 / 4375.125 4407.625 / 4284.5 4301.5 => 1.8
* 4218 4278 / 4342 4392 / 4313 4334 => -0.5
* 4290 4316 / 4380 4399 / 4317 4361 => 1.2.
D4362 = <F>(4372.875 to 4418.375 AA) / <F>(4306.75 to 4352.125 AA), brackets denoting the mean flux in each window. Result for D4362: 1.13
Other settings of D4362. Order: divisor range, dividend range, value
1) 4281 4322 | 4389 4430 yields 1.13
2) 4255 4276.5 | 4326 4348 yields 0.86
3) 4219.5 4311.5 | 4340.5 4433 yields 1.03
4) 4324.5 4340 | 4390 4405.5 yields 1.13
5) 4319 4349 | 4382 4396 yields 1.09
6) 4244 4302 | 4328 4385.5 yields 0.97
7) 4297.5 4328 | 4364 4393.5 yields 1.04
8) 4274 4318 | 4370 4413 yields 1.11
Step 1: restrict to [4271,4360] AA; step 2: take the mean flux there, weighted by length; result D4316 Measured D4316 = 28.7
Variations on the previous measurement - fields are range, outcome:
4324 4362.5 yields 28.2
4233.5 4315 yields 29.9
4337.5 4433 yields 30.8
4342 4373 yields 29.1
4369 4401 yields 31.2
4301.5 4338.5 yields 29.6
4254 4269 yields 32.7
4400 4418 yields 33.3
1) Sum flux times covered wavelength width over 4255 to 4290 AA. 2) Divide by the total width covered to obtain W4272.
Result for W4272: 30.7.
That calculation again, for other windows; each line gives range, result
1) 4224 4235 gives 31.2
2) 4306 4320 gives 29.8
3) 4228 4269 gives 31.5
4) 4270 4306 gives 28.7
